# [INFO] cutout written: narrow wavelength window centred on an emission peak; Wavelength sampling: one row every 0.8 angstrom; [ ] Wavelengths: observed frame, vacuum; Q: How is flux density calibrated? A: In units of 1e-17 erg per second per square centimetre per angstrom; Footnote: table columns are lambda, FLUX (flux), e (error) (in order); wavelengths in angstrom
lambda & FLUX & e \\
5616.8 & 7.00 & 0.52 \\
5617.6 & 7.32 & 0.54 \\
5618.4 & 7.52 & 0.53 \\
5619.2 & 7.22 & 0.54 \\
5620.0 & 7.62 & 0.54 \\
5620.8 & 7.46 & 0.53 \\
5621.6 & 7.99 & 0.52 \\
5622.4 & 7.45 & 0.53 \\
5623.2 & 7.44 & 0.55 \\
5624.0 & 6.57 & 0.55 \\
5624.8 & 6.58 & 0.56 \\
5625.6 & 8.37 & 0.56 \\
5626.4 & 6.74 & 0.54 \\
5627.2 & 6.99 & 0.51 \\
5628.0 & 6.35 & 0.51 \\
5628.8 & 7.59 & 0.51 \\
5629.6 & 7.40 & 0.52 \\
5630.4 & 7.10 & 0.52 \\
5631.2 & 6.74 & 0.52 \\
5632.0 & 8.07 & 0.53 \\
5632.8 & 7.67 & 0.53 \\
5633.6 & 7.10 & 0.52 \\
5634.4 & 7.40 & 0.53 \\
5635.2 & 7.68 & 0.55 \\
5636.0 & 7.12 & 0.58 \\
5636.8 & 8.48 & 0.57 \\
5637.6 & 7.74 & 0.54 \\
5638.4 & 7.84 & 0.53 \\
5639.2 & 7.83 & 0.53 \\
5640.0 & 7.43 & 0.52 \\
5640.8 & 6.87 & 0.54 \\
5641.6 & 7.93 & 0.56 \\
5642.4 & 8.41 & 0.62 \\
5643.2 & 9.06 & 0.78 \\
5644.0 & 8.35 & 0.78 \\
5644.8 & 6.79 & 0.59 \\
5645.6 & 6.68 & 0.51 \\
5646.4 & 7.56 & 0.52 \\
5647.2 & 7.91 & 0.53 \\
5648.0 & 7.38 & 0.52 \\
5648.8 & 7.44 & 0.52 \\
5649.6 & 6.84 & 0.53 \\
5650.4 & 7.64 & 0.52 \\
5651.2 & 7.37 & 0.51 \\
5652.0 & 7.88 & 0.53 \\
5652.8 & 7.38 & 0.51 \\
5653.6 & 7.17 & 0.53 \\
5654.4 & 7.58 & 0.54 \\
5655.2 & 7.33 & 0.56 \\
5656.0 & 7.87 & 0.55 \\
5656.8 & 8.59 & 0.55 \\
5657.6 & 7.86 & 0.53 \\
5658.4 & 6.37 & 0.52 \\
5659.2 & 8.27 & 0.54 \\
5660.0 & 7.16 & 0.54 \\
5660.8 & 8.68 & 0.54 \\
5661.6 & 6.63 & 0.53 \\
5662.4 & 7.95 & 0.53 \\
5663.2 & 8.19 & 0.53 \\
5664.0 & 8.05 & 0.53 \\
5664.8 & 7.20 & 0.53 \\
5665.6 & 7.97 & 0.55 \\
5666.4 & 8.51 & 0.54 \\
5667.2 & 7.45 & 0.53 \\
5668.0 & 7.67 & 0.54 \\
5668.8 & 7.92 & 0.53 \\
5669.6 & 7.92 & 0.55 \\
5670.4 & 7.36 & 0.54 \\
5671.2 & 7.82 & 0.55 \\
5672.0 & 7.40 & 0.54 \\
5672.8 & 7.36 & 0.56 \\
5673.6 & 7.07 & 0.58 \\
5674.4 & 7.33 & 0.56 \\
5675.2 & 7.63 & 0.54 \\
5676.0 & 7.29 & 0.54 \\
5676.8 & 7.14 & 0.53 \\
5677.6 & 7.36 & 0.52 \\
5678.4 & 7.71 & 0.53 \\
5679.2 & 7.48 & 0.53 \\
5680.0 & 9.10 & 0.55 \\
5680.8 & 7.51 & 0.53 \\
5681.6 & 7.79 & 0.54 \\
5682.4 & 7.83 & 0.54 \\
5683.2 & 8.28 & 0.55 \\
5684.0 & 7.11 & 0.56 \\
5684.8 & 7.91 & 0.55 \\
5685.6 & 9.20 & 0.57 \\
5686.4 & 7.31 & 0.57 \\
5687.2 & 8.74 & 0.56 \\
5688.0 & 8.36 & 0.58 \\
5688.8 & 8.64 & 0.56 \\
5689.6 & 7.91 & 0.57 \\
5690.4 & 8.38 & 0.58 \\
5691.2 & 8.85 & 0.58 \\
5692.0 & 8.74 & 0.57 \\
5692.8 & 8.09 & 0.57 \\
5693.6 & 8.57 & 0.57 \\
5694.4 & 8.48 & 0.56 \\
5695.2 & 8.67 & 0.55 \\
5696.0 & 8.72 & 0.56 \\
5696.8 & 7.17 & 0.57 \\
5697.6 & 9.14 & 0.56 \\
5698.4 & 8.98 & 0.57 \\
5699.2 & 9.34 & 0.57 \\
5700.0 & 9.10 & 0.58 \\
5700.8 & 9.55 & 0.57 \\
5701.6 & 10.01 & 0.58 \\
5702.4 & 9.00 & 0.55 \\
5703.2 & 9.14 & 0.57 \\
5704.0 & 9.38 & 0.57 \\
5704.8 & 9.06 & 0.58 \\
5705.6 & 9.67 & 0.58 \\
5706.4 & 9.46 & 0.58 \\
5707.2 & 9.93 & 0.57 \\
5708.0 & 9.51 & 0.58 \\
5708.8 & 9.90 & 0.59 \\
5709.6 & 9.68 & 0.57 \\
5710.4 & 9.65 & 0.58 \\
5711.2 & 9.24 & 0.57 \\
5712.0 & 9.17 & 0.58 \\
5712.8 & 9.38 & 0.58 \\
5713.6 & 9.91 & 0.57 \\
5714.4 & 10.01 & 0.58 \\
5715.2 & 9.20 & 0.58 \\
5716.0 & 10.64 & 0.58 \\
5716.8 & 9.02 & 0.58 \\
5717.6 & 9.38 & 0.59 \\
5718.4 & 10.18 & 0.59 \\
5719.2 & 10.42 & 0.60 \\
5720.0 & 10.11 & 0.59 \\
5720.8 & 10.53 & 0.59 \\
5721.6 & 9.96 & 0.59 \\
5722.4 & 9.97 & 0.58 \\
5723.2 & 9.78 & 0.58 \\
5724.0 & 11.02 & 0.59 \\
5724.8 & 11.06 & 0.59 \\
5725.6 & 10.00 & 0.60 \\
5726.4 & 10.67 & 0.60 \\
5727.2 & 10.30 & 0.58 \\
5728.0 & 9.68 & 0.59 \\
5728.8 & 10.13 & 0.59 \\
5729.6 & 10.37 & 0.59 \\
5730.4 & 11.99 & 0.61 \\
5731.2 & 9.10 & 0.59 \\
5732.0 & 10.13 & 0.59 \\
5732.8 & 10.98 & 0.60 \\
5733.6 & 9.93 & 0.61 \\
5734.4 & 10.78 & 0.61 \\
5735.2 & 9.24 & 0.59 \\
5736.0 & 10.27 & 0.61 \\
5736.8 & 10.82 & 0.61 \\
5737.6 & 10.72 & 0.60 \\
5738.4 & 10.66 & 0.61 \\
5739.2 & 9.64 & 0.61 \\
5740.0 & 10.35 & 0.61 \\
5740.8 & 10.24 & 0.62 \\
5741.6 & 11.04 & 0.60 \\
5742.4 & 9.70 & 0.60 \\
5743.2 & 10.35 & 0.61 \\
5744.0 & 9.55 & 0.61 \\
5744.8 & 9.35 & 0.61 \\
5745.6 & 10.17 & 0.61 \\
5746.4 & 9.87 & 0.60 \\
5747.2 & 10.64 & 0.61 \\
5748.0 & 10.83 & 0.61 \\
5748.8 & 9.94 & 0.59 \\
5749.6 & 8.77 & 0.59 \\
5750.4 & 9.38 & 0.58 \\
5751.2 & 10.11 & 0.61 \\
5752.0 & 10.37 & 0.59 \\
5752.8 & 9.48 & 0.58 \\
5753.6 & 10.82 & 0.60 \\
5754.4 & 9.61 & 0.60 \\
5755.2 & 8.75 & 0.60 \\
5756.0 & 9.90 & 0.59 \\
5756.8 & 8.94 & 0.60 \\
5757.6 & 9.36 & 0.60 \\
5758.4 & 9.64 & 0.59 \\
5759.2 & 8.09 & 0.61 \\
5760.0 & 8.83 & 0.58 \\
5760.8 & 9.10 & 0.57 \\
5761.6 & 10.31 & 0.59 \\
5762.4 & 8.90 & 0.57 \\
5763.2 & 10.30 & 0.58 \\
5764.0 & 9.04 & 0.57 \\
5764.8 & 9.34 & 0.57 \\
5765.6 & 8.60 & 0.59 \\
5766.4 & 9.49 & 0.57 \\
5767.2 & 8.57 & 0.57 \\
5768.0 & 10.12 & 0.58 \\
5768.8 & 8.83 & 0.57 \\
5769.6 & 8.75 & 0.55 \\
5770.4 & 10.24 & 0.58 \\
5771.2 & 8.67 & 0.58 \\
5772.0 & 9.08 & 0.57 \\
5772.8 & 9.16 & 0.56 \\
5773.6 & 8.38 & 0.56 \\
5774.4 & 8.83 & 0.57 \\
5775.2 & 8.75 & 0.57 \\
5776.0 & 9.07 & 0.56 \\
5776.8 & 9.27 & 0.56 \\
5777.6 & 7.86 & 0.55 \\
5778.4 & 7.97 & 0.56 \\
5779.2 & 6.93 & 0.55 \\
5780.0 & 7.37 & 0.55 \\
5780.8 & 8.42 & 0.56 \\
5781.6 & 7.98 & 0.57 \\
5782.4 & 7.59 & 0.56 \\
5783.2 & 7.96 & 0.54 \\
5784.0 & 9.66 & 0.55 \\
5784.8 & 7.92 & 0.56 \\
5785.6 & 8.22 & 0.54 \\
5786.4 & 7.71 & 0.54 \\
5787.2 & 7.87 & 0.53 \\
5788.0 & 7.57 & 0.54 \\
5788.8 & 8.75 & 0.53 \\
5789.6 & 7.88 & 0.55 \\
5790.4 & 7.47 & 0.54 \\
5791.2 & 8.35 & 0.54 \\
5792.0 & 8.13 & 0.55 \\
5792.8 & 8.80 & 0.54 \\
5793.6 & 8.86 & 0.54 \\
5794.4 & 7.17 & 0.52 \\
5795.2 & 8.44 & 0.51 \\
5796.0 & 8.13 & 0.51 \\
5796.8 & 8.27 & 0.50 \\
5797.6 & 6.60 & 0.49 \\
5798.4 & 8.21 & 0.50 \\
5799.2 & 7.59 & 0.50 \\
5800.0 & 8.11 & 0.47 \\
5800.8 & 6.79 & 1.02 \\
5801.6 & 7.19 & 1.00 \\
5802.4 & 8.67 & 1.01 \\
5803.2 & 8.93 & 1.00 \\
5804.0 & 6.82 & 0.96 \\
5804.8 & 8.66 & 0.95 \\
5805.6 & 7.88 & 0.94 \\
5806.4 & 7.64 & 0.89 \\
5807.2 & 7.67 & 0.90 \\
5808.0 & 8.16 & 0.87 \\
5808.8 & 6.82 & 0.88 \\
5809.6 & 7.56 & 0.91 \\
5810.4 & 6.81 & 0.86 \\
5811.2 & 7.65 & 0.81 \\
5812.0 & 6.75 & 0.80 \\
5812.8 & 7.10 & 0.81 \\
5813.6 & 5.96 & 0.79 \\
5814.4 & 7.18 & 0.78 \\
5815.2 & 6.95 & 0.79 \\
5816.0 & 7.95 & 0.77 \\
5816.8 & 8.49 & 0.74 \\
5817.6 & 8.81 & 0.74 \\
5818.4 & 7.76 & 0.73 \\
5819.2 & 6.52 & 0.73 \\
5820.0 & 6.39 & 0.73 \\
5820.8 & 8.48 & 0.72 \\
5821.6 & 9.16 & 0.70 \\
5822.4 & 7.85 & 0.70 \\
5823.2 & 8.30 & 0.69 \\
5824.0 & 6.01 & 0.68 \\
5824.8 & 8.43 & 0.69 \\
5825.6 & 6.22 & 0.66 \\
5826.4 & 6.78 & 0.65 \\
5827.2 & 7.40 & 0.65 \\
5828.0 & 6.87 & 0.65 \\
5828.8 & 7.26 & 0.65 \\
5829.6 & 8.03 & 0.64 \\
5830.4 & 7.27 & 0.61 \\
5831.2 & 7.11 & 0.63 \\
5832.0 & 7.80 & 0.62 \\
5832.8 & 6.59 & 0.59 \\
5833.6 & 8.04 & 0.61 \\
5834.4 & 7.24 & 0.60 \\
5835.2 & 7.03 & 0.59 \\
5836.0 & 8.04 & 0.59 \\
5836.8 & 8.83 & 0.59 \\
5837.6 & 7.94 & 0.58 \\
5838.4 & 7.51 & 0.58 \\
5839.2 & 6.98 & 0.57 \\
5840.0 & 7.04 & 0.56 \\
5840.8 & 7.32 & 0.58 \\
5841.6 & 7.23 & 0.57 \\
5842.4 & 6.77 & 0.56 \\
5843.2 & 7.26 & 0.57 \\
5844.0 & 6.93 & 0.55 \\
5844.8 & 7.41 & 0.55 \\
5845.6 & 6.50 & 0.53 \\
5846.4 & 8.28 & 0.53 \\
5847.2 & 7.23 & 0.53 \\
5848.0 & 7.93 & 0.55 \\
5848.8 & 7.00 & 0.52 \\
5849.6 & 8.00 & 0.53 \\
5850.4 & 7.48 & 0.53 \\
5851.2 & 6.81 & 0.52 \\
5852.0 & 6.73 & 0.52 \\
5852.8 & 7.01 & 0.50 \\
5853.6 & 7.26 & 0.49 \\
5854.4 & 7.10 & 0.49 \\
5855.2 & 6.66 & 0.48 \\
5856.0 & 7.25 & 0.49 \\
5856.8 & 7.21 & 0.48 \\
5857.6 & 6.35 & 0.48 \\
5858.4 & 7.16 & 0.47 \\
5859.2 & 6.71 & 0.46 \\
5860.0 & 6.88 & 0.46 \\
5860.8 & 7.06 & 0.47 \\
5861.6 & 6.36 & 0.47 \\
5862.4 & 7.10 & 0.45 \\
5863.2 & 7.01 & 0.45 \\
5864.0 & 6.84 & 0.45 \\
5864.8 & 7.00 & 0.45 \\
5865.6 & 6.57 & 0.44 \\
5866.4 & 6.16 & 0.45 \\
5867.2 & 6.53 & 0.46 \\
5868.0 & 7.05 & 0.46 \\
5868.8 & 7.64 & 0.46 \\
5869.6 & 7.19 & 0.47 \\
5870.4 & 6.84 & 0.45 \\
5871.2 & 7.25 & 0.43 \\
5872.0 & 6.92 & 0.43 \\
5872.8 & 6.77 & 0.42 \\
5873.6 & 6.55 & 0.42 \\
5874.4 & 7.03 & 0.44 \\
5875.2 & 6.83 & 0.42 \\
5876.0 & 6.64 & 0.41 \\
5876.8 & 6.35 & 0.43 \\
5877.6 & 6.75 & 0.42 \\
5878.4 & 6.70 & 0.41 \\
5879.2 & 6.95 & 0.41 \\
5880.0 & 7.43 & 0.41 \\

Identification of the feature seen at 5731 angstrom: Mg II 2798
